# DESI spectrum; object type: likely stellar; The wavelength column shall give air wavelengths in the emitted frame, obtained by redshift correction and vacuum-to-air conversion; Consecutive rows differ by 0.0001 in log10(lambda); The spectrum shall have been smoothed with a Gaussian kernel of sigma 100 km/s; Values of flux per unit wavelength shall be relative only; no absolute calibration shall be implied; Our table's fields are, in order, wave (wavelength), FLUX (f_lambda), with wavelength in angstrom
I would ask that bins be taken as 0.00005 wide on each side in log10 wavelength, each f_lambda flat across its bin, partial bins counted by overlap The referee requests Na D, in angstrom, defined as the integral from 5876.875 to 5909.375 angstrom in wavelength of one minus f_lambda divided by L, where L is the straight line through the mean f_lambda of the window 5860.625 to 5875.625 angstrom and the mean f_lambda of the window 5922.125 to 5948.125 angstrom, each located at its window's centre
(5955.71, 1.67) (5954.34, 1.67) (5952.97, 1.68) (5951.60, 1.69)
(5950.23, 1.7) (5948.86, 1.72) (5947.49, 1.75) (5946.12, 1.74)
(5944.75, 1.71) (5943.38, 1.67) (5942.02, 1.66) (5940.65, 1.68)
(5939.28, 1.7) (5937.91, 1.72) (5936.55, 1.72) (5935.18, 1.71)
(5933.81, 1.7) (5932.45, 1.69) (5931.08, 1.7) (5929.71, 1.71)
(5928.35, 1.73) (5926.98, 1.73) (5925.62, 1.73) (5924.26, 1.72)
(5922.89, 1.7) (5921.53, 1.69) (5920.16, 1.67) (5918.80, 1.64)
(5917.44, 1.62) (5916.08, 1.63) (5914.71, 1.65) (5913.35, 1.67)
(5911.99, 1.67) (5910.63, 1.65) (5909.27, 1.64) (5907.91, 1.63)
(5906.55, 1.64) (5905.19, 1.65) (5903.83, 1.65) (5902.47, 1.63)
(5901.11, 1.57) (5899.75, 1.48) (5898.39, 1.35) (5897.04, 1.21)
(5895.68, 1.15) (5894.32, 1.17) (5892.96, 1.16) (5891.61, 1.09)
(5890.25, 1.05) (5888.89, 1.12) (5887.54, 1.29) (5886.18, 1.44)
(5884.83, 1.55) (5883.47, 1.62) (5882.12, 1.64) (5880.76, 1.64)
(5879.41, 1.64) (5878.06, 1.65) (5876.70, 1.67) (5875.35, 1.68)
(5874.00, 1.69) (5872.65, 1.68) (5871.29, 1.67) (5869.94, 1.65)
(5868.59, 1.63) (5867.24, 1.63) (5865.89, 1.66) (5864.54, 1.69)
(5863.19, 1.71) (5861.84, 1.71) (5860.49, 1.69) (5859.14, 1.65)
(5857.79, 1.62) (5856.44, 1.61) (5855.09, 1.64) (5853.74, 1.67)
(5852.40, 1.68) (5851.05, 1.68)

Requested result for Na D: 4.7 angstrom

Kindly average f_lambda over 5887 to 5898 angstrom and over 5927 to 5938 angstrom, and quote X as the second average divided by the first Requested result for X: 1.5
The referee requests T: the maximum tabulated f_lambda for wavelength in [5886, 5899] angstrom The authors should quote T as 1.44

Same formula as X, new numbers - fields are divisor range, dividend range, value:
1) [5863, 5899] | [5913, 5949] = 1.14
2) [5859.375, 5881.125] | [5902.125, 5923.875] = 0.99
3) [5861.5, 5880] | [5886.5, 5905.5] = 0.79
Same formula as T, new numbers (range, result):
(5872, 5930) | 1.73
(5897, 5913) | 1.67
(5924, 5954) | 1.75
